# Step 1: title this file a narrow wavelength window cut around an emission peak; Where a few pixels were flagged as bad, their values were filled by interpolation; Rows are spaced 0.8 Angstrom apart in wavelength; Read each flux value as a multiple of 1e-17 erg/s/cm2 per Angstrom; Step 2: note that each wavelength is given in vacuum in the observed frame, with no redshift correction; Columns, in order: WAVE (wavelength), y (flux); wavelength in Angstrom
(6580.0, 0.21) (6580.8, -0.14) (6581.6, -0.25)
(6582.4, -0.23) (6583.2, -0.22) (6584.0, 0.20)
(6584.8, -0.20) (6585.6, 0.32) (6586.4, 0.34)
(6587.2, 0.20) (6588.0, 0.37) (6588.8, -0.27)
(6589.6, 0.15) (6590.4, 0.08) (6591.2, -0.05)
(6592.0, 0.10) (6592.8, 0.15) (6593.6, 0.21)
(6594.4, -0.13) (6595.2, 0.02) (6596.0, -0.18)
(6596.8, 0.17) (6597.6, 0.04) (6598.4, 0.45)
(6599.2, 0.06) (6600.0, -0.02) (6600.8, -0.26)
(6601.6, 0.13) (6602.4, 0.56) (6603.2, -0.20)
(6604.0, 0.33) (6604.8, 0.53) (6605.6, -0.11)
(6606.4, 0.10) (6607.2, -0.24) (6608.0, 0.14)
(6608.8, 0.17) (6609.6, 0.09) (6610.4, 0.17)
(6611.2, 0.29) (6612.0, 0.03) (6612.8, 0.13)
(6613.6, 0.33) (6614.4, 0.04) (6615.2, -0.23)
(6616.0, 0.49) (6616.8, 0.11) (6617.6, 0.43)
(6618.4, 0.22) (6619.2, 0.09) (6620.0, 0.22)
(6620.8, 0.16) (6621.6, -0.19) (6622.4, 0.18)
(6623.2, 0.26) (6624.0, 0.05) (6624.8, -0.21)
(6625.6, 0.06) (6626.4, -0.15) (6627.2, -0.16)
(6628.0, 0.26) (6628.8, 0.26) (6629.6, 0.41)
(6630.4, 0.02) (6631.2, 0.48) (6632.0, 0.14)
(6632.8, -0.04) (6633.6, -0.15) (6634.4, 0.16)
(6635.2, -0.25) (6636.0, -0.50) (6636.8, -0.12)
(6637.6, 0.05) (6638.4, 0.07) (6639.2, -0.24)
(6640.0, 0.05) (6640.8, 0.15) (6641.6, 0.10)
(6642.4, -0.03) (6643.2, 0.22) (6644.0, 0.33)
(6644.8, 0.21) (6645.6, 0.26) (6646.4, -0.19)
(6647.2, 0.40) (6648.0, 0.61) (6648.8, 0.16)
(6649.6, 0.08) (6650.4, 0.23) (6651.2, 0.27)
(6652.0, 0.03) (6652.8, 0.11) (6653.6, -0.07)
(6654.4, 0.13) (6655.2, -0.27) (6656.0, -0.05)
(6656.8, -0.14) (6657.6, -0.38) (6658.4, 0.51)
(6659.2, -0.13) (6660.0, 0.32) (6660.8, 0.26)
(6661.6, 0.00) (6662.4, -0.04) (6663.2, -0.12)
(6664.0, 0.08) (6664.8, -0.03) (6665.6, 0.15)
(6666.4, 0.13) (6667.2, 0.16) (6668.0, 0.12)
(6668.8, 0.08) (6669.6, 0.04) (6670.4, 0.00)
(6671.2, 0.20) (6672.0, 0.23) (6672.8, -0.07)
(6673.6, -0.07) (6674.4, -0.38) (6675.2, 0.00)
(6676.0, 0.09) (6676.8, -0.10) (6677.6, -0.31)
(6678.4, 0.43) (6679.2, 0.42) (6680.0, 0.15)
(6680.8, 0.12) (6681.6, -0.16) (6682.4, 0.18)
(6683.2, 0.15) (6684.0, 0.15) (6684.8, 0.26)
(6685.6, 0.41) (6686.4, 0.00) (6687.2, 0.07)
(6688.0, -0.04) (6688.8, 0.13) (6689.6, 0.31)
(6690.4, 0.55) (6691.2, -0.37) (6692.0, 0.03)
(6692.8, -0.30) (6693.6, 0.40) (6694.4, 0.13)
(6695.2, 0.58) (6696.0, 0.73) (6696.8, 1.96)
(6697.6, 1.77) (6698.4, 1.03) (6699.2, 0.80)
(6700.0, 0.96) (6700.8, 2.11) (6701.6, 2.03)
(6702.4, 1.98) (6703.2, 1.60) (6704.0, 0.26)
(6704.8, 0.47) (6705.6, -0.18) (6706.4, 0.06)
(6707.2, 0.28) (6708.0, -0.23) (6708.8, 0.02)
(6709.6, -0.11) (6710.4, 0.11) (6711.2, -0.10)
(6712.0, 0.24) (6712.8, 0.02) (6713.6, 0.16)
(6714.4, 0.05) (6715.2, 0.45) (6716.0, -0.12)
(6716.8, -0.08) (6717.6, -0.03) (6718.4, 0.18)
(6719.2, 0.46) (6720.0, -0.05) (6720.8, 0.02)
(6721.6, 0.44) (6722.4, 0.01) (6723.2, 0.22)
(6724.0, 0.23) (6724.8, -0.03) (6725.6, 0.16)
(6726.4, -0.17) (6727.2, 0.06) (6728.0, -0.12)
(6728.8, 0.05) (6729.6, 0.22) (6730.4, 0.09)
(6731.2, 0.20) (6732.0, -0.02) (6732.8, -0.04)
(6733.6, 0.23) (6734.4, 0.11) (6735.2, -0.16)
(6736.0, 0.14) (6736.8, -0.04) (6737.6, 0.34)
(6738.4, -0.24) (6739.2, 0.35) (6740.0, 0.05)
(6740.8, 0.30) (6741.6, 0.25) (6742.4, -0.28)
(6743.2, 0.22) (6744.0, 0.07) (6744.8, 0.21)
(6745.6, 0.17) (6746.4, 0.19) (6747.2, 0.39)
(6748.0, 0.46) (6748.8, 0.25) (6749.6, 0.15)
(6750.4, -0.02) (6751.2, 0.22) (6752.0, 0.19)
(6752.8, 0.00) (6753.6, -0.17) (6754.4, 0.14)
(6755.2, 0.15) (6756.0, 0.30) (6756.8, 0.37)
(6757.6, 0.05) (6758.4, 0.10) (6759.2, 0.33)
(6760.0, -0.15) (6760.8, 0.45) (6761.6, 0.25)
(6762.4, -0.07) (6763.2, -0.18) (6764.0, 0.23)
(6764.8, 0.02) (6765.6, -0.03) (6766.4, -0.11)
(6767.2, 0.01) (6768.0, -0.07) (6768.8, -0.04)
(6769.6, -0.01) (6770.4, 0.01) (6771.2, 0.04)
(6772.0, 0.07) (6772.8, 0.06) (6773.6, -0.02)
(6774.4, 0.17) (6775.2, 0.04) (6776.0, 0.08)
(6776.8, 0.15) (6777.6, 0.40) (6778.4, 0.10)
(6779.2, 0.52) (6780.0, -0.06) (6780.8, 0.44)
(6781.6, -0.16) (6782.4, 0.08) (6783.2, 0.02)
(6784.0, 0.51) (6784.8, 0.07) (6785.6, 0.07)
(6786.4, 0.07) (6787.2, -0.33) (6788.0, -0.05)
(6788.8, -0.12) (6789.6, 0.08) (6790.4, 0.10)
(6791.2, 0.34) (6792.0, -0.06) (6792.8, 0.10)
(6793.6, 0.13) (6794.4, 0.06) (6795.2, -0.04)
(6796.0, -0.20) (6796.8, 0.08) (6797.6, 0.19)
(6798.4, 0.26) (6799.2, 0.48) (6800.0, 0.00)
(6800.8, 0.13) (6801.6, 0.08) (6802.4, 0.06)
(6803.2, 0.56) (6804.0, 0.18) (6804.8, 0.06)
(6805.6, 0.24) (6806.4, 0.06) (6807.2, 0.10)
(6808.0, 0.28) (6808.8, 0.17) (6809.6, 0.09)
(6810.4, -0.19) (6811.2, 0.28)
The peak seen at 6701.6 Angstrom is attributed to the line [O II] 3727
